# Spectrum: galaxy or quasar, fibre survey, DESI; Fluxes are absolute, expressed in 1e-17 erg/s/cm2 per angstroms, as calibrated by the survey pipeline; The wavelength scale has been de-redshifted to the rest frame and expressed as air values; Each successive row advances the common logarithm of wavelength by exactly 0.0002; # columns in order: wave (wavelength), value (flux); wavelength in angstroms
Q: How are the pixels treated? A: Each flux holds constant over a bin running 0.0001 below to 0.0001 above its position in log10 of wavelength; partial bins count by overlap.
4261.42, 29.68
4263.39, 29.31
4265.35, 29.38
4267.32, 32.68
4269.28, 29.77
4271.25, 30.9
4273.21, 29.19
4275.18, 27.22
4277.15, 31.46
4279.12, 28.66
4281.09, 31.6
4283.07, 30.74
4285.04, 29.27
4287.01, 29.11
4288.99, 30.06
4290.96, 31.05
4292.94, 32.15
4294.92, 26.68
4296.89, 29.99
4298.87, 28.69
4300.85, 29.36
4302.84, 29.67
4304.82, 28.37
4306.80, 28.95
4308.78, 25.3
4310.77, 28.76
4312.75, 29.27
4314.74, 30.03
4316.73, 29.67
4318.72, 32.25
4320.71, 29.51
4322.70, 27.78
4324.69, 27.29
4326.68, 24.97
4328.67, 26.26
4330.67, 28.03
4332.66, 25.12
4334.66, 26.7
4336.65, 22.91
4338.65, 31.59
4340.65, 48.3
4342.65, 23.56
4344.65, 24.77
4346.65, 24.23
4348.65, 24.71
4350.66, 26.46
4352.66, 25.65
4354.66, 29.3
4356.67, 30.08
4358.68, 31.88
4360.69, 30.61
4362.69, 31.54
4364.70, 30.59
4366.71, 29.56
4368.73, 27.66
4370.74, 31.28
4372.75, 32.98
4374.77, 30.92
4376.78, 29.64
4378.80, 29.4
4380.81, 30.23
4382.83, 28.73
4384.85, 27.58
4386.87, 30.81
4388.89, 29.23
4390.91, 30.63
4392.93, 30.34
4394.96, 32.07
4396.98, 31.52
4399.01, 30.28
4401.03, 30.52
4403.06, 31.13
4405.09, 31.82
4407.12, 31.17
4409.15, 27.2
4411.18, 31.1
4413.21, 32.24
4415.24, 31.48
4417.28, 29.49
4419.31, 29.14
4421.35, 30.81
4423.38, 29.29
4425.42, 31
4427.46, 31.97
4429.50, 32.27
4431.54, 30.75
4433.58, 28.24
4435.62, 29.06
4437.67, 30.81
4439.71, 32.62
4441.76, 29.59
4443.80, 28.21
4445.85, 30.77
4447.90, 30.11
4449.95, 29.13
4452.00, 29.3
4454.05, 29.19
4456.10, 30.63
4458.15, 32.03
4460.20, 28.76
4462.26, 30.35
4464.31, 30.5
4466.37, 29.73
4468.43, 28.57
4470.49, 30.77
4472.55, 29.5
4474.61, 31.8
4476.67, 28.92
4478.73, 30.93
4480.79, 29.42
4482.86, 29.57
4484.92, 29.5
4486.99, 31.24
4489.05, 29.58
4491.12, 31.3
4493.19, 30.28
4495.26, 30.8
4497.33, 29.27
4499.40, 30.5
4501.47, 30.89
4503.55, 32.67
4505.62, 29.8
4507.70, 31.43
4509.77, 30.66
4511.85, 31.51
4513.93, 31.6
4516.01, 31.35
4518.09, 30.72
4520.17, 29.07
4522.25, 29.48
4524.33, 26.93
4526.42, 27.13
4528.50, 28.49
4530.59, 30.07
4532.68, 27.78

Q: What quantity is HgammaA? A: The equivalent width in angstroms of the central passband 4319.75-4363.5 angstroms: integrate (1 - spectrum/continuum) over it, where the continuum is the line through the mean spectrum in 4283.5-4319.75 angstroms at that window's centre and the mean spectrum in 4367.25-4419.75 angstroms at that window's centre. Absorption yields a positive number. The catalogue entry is 2.3 angstroms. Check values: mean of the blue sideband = 29.4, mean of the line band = 28.2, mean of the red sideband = 30.3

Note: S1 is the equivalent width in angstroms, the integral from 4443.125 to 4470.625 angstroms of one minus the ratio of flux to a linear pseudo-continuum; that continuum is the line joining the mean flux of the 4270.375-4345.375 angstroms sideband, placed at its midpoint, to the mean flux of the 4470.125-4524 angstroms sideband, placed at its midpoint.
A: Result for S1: 0.3 angstroms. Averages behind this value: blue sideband 29.1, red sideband 30.4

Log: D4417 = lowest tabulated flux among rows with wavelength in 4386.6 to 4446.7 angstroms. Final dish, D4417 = 27.2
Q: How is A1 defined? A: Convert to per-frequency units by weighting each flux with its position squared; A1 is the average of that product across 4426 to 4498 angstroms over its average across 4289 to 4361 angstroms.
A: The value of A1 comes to 1.12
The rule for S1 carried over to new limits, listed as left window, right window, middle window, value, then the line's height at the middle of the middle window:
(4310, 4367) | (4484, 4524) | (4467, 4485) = 0.20 angstroms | 30.2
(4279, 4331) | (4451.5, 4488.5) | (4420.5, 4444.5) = -0.48 angstroms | 29.8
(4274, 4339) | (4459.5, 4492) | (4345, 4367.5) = 0.48 angstroms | 29.1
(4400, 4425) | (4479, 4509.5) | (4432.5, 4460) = 0.48 angstroms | 30.5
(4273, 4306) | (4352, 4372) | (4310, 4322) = -0.06 angstroms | 29.7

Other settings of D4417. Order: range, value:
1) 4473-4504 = 28.92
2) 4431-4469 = 28.21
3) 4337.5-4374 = 23.56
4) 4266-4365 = 22.91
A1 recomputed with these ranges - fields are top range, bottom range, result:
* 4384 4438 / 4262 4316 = 1.09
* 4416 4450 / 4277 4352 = 1.11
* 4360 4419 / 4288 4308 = 1.08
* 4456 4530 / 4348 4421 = 1.05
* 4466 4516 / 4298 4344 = 1.14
